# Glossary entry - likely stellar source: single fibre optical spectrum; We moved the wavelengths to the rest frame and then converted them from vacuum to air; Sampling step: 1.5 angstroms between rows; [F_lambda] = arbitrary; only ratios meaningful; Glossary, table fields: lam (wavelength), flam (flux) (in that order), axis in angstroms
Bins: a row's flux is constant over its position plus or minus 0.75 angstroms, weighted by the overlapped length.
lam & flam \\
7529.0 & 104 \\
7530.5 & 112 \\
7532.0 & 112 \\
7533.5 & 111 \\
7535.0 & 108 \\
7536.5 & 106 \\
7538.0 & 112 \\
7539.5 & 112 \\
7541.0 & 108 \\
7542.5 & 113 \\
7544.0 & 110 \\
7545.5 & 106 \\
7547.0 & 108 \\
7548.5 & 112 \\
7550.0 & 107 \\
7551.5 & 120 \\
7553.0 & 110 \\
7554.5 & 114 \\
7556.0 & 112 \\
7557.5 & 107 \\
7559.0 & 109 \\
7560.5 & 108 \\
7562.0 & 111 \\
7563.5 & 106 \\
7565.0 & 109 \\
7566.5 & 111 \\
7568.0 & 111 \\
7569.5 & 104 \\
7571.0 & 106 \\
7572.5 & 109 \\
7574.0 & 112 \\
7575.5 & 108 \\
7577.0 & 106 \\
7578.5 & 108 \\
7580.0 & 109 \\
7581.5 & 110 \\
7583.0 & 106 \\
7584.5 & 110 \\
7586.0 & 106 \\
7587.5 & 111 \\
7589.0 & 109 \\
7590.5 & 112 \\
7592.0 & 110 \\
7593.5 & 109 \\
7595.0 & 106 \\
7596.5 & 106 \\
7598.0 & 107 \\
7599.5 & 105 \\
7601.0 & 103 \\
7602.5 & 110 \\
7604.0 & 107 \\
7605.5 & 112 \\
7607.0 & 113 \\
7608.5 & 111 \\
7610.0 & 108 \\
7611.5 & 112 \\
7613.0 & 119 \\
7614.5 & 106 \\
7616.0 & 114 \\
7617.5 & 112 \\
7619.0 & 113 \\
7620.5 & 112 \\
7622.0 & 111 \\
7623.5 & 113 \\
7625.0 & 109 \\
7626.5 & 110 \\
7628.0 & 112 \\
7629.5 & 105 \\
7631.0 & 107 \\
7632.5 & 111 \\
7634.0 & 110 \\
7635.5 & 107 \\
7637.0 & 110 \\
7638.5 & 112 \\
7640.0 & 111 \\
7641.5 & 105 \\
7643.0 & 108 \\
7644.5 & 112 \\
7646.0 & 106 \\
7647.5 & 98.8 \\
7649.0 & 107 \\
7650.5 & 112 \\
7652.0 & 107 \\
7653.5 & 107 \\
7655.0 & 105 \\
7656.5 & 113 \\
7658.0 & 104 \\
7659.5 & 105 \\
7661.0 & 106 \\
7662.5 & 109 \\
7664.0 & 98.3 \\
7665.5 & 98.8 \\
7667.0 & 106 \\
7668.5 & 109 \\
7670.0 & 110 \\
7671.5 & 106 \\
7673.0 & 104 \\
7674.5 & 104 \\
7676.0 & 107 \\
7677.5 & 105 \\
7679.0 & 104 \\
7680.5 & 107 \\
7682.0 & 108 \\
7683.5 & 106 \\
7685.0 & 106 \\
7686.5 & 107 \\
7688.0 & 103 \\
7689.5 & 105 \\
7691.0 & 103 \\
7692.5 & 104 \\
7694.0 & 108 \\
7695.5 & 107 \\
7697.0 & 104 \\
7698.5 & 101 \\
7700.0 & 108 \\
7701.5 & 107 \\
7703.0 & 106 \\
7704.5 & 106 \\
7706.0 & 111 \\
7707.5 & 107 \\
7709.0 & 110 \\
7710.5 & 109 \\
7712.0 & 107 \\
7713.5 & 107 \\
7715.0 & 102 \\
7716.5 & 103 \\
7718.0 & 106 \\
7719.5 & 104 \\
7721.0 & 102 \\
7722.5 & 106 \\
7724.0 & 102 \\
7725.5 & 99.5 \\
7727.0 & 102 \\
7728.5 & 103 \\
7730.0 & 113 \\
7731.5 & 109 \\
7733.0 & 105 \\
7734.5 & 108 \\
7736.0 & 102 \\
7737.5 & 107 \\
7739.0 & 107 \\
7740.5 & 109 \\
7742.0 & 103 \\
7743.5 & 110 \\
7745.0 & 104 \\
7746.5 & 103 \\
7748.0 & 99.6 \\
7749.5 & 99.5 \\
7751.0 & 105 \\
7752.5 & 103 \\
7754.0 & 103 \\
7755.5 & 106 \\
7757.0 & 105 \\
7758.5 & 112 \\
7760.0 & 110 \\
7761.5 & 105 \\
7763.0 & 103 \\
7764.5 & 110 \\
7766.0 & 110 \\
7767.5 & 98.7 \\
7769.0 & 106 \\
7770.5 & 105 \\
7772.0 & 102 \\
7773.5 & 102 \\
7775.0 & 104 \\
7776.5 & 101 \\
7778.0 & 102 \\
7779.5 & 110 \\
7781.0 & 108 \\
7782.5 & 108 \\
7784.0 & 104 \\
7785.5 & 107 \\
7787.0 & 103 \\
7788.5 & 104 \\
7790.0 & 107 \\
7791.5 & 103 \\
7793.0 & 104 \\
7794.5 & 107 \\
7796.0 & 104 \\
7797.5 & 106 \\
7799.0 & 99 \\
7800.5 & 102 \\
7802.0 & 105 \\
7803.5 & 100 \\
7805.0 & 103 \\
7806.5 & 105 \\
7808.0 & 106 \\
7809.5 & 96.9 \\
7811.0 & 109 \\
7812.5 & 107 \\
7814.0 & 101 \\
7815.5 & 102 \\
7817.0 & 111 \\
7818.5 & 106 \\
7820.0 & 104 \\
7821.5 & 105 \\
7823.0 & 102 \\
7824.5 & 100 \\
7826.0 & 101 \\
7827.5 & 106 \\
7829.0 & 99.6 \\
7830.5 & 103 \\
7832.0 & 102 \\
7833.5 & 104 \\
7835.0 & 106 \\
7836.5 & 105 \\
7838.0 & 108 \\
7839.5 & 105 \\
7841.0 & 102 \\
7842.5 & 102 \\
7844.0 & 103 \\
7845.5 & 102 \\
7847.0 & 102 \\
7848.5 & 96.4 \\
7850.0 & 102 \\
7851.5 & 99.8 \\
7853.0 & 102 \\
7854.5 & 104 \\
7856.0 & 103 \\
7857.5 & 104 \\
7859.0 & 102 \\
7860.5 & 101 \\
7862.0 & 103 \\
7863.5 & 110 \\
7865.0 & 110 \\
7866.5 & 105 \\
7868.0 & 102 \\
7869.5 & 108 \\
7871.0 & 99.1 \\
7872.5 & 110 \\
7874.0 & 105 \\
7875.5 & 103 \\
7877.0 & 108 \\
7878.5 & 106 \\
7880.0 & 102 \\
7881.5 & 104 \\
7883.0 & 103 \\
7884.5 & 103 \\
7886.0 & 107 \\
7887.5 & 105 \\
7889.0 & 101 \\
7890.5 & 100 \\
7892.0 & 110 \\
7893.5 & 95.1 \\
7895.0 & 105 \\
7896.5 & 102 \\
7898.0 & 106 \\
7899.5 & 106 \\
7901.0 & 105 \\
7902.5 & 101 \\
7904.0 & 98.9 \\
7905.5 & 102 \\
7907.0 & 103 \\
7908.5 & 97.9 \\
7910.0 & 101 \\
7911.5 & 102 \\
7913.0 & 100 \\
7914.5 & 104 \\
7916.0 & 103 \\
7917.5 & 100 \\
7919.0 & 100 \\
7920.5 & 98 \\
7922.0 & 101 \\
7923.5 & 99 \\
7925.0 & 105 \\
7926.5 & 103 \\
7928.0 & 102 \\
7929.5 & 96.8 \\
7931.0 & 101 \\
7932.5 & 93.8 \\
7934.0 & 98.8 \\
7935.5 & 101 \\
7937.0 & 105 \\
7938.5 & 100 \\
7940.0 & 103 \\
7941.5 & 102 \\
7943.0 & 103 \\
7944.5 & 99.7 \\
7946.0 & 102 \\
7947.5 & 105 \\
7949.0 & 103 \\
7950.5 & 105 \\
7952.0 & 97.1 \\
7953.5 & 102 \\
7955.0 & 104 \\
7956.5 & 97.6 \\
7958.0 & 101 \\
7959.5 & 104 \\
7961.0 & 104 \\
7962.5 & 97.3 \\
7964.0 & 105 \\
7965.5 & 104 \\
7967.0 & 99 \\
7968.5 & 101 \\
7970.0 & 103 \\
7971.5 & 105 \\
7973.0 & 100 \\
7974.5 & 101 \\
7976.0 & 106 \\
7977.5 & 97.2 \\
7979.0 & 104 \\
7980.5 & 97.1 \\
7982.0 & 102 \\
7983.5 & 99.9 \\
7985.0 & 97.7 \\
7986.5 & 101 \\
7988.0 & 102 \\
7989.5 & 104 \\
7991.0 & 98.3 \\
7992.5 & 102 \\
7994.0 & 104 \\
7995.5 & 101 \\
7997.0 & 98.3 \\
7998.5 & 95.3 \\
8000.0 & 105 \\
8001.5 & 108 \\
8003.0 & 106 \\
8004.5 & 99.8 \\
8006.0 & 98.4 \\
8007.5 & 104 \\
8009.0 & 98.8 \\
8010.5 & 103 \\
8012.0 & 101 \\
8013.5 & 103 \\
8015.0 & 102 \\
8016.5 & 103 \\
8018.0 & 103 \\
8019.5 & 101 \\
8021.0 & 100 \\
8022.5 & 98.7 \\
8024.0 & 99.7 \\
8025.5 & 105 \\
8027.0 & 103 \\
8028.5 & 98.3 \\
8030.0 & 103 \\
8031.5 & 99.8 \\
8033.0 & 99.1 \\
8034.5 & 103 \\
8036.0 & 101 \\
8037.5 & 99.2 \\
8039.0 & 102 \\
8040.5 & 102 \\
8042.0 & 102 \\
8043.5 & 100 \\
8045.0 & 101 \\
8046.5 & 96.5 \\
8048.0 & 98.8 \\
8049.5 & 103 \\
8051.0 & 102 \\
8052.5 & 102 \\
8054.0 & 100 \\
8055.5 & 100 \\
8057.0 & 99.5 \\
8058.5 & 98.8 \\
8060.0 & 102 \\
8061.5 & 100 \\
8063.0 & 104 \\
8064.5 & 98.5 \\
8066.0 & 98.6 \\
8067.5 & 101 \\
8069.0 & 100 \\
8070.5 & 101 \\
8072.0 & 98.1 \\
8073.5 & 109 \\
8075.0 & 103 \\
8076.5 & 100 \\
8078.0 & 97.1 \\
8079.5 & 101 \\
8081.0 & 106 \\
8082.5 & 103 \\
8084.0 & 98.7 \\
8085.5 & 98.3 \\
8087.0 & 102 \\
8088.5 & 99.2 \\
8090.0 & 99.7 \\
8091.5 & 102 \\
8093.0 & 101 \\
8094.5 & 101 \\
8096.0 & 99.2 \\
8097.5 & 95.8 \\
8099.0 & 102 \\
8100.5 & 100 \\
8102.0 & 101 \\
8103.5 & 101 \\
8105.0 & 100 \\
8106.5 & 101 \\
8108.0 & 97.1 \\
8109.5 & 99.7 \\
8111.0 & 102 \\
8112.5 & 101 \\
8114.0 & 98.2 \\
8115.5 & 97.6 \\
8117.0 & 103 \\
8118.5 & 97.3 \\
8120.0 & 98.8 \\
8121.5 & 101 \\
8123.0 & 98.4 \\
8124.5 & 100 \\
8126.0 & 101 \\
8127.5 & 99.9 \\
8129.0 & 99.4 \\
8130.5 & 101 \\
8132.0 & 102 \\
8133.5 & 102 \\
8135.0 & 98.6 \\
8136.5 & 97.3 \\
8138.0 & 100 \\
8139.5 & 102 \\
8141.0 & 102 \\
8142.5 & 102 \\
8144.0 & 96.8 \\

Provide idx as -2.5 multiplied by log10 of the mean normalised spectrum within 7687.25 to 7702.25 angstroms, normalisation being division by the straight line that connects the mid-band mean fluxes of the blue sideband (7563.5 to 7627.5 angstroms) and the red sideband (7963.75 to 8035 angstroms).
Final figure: 0.02 mag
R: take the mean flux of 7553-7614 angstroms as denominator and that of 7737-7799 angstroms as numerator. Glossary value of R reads 1.0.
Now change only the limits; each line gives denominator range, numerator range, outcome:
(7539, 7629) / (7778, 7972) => 0.94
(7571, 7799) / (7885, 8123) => 0.95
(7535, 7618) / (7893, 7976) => 0.93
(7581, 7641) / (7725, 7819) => 0.96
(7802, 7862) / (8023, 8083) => 0.98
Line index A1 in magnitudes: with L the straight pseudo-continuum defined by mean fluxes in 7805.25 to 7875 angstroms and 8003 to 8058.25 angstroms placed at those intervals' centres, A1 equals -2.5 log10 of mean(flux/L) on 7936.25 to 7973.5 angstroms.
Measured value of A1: 0.00 mag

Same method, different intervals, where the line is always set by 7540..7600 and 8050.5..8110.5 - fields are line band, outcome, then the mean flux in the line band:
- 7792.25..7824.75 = 0.012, 104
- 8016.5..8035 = 0.003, 101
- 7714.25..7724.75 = 0.031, 104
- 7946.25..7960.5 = 0.006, 102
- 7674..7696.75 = 0.016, 106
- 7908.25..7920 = 0.024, 101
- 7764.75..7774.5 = 0.015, 104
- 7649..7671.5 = 0.011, 106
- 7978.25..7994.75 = 0.011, 101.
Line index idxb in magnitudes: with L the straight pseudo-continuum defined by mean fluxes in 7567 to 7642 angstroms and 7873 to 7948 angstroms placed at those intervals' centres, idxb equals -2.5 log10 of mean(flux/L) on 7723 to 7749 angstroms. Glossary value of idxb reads 0.01 mag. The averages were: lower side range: 109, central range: 105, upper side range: 102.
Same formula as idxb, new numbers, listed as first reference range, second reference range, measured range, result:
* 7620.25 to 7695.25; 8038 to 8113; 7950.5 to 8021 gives 0.00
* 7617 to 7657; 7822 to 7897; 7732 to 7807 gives 0.01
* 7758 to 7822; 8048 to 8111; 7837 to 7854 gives 0.02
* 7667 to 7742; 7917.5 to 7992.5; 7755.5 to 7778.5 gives 0.00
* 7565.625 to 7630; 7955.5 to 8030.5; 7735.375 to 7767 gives 0.01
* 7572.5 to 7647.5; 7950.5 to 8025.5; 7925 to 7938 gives 0.02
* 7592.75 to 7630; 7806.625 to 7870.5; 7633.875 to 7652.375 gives 0.01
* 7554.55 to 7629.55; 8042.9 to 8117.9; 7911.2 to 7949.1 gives 0.02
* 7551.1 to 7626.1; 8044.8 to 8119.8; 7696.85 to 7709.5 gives 0.01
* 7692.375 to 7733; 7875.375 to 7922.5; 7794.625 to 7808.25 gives 0.01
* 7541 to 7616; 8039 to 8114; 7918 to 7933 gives 0.03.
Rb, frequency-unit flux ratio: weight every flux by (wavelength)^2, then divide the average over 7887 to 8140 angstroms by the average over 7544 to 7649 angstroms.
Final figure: 1.0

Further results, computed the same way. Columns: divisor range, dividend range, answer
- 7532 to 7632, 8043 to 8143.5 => 1.04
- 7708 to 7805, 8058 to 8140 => 1.04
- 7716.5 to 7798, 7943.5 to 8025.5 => 1.02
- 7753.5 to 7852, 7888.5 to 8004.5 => 1.01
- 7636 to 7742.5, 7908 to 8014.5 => 1.02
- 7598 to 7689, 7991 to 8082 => 1.04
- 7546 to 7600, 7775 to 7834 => 1.01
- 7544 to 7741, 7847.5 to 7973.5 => 1.02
